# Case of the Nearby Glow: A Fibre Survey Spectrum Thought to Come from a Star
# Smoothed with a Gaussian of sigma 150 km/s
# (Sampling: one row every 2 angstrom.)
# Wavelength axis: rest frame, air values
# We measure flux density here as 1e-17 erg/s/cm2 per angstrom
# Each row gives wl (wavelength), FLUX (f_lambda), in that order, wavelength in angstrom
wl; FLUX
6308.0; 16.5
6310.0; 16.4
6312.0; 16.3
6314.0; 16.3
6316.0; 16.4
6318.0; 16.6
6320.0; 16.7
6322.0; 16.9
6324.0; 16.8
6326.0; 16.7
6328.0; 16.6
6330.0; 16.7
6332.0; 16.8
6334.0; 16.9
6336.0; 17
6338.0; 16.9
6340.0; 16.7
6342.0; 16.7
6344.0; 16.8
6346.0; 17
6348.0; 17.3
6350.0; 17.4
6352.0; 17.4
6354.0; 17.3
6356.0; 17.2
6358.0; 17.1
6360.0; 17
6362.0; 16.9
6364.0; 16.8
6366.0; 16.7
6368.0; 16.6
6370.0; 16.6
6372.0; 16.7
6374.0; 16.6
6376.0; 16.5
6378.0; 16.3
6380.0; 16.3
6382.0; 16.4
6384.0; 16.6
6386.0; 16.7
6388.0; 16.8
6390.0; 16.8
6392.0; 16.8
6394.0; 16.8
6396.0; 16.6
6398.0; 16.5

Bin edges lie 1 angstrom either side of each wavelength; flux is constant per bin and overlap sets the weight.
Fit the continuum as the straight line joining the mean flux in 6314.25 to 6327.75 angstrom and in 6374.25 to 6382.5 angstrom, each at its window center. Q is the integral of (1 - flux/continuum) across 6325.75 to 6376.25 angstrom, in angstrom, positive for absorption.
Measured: -1.1 angstrom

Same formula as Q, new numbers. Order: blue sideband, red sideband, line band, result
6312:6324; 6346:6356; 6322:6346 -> 0.18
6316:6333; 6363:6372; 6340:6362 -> -0.53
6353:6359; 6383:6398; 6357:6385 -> 0.56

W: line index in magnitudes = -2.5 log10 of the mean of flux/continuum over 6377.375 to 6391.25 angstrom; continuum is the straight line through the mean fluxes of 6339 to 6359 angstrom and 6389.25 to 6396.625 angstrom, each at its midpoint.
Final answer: 0.02 mag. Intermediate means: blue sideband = 17.1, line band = 16.6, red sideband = 16.8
